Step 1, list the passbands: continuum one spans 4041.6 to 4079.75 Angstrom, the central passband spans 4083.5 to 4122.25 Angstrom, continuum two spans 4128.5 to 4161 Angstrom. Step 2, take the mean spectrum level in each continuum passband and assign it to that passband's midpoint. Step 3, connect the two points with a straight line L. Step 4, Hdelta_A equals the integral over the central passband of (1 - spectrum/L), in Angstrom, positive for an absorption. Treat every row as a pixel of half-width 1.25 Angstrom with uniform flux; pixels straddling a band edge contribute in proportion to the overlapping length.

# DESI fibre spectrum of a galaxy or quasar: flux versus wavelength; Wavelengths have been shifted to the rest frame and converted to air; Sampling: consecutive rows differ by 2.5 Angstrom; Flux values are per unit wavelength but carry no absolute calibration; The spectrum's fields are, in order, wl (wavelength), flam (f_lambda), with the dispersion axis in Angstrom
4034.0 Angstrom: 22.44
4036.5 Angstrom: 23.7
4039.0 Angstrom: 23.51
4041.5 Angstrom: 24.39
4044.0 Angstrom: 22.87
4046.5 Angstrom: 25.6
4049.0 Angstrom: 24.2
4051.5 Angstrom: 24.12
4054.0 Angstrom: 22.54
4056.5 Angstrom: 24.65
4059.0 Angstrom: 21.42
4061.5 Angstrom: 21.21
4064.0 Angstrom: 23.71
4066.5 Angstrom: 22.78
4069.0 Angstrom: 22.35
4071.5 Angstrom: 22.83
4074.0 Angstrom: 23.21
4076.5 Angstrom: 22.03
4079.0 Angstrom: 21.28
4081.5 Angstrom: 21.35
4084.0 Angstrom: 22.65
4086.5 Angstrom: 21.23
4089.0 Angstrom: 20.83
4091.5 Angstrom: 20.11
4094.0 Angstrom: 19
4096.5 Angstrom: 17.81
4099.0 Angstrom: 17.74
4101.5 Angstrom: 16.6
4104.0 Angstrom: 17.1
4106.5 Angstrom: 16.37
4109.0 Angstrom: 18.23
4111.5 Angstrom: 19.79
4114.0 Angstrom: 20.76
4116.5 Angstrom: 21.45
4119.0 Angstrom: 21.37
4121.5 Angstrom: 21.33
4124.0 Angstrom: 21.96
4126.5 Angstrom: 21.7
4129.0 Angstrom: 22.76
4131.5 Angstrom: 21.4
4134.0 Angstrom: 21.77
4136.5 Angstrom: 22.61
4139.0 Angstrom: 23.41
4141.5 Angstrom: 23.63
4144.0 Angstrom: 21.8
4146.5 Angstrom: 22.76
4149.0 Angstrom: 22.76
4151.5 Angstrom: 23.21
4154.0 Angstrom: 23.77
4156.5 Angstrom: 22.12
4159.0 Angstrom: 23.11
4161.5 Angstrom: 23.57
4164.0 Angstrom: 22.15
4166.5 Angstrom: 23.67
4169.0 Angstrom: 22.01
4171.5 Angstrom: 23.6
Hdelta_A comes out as 5.83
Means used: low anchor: 23.1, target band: 19.4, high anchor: 22.7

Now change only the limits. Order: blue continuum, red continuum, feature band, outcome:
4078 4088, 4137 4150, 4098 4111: 2.8 Angstrom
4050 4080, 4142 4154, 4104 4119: 2.3 Angstrom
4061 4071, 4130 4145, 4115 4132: 0.6 Angstrom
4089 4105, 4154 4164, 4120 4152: -1.7 Angstrom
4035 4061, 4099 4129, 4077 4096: 0.5 Angstrom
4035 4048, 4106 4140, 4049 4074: 0.4 Angstrom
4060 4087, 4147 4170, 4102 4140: 3.3 Angstrom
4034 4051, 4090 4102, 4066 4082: -1.2 Angstrom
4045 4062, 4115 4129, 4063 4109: 4.5 Angstrom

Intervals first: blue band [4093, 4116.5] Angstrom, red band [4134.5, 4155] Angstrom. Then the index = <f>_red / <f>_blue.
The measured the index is 1.3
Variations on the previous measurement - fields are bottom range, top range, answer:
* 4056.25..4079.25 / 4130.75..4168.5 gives 1.01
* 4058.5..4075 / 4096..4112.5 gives 0.78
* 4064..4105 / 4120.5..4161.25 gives 1.09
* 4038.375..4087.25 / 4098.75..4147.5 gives 0.91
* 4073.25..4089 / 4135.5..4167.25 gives 1.05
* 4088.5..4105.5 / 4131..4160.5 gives 1.24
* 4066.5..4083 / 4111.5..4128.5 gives 0.96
